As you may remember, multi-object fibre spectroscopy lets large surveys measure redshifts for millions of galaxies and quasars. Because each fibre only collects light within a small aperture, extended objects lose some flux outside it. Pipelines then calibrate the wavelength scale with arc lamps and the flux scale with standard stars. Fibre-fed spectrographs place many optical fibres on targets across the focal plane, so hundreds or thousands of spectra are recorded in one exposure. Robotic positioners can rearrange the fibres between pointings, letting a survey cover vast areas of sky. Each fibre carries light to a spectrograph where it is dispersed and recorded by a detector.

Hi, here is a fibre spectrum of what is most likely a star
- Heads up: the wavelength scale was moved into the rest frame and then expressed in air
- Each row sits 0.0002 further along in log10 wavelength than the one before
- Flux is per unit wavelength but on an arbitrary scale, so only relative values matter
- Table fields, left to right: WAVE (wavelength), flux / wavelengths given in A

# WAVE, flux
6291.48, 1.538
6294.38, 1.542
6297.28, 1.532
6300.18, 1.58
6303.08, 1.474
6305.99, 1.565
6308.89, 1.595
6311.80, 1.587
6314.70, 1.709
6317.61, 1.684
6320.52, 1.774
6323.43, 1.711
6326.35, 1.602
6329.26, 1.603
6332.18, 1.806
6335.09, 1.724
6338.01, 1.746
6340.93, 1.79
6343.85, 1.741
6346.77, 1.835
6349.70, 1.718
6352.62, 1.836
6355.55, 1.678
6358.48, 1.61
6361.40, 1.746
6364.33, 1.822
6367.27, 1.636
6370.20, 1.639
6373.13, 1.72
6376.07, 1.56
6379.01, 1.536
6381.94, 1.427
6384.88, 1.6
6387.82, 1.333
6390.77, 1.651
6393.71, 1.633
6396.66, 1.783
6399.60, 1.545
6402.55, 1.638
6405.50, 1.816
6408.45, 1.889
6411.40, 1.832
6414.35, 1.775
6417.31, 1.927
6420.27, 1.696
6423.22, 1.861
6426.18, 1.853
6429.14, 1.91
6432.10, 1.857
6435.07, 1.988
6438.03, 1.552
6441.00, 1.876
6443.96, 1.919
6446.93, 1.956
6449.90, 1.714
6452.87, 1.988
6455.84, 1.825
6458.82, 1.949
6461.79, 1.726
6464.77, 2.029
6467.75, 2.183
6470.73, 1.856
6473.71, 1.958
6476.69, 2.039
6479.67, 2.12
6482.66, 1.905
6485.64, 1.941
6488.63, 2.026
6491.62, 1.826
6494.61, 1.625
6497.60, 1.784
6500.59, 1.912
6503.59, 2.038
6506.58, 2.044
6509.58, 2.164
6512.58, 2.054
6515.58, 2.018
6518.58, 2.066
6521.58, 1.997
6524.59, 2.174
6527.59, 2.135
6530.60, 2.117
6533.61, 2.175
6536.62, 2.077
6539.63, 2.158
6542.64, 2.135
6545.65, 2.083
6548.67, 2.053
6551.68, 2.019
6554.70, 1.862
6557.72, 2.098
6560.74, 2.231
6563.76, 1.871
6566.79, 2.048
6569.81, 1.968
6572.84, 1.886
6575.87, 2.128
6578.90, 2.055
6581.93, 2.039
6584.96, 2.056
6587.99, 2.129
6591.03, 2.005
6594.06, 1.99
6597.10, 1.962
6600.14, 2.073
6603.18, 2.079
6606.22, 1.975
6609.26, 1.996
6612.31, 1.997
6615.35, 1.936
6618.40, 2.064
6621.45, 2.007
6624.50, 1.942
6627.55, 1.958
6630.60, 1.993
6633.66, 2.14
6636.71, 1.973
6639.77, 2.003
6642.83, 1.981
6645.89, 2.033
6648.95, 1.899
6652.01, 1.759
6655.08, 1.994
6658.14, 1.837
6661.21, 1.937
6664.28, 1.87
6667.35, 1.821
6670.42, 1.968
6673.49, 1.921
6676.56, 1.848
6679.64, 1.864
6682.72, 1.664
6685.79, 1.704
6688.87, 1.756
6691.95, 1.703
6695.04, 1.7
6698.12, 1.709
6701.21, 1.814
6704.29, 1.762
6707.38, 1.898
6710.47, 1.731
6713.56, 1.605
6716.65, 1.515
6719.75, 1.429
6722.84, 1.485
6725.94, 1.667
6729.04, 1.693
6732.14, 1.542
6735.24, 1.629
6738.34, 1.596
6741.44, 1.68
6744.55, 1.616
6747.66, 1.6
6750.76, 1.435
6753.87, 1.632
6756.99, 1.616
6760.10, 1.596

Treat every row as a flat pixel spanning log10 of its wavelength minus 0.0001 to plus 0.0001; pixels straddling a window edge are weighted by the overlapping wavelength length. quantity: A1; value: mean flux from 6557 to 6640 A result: 2.02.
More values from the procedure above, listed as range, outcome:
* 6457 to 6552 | 2.01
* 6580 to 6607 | 2.04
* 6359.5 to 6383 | 1.64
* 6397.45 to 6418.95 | 1.77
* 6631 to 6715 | 1.85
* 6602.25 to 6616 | 2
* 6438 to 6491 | 1.93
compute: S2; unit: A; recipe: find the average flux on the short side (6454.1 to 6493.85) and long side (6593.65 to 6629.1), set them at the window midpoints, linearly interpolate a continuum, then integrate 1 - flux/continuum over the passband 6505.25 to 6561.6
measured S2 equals -3.34 A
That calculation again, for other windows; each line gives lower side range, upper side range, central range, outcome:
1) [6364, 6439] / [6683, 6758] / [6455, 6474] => -2.6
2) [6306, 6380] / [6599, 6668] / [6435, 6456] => -0.6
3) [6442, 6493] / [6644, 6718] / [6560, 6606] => -4.0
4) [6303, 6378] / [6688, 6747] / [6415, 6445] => -2.8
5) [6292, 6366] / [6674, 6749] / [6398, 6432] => -2.4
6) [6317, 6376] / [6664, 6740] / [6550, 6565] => -2.7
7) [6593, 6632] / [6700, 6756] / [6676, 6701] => 0.2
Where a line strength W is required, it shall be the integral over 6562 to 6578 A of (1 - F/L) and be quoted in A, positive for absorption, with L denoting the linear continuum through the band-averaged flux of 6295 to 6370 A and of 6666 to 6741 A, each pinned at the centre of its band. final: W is -2.7 A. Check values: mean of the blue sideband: 1.68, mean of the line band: 1.99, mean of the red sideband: 1.71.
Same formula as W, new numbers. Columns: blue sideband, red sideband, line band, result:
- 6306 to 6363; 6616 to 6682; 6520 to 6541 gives -3.02 A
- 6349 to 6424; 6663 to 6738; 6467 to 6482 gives -2.84 A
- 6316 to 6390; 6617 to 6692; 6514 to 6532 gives -2.76 A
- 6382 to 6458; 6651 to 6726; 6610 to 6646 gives -4.87 A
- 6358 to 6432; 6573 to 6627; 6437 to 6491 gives -3.34 A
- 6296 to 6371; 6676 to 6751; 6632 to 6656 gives -4.34 A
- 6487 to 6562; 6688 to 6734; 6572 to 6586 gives -0.82 A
